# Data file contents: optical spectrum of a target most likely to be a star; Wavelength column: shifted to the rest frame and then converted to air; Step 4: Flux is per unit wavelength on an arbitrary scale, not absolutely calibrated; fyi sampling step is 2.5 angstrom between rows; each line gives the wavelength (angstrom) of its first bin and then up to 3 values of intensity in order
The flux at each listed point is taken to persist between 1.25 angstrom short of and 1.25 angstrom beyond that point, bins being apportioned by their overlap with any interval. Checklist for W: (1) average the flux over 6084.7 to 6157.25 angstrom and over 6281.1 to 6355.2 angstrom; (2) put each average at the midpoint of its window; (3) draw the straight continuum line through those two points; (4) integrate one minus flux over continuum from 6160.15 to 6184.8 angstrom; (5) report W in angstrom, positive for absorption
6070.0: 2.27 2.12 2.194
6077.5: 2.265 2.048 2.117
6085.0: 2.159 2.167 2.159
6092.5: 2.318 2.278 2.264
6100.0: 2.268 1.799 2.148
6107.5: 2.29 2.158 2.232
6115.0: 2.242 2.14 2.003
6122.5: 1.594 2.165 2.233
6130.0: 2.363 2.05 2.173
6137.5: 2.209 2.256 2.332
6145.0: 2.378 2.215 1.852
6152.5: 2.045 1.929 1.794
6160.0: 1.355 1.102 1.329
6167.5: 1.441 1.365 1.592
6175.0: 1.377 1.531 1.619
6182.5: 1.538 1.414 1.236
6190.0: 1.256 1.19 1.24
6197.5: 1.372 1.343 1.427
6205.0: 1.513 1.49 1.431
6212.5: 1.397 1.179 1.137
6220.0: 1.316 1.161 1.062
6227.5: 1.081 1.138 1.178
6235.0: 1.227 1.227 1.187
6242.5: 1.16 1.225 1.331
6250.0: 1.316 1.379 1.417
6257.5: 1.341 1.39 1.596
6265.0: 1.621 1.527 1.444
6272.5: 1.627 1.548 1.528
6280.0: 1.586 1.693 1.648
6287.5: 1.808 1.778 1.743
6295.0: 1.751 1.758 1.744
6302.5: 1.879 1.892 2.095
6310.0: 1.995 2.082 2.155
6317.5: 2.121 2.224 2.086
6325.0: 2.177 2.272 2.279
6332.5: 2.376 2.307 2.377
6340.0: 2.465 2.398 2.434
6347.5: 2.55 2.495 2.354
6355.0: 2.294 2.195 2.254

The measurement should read 8.2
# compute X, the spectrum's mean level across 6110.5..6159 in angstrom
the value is 2.11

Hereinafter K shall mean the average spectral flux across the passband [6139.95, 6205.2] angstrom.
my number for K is 1.58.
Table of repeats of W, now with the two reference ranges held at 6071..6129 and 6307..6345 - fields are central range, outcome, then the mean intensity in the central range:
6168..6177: 3.00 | 1.45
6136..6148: -0.64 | 2.28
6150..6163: 2.84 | 1.7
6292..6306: 2.71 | 1.8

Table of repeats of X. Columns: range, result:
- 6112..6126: 2.05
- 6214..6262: 1.24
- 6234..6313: 1.58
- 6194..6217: 1.37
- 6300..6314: 1.97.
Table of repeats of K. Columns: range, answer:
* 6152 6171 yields 1.53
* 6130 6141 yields 2.19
